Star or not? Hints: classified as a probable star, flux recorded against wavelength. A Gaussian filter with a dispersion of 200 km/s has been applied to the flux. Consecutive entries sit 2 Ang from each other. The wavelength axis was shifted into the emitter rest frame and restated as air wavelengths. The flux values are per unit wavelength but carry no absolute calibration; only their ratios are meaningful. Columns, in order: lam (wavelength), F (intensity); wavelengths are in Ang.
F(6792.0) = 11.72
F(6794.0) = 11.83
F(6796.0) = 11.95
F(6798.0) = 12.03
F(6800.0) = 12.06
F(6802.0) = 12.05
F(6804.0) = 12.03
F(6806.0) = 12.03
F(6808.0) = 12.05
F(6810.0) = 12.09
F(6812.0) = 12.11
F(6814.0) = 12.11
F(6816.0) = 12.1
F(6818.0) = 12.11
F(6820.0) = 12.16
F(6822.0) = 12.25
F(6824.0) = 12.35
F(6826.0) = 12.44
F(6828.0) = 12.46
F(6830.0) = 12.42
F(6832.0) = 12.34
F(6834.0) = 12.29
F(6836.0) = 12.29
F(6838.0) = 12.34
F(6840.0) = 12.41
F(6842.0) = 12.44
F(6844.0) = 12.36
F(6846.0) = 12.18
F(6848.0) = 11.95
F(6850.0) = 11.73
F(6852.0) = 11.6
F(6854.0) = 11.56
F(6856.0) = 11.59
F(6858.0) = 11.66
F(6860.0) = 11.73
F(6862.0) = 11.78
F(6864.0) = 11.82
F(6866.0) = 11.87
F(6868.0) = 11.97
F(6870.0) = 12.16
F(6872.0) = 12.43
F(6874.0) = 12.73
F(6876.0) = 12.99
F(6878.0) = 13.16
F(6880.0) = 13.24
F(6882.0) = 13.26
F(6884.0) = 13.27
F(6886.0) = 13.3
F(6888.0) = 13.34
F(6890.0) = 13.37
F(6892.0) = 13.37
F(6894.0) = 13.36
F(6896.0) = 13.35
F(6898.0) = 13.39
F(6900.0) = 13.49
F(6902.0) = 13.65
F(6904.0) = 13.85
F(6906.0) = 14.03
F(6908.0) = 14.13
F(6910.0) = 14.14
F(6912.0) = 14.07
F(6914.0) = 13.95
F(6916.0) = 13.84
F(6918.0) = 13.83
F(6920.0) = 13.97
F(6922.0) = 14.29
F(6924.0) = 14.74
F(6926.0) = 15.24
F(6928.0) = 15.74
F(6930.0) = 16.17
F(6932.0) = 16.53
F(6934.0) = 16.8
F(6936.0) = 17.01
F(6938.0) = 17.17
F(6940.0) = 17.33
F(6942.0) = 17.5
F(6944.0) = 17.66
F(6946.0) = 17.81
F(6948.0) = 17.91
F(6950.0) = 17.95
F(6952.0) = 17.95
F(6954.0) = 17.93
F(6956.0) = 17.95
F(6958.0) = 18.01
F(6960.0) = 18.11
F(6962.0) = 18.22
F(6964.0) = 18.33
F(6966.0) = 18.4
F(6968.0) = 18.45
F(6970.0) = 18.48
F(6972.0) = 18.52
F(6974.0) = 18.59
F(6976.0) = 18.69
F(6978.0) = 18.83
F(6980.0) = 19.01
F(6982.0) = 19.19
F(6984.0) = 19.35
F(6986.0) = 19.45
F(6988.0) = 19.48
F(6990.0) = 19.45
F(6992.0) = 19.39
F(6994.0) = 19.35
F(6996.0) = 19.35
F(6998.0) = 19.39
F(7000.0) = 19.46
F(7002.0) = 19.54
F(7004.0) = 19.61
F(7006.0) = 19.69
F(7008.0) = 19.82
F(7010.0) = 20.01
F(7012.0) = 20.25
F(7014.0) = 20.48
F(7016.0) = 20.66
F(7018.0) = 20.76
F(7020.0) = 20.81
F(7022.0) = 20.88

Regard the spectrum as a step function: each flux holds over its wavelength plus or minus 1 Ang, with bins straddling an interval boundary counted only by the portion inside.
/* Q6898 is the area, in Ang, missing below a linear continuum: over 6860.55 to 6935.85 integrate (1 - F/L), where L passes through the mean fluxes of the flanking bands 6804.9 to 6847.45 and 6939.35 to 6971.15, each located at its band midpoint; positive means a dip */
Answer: 8.6 Ang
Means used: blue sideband 12.3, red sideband 18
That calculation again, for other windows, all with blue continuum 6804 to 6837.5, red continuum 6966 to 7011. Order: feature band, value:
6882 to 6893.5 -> 1.3 Ang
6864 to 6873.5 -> 1.4 Ang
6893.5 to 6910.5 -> 2.1 Ang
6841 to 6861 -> 2.4 Ang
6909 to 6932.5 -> 2.5 Ang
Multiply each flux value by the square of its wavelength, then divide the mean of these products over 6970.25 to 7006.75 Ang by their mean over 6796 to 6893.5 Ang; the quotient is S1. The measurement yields 1.6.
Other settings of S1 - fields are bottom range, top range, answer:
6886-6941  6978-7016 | 1.38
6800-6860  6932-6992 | 1.57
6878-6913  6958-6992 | 1.42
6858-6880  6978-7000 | 1.63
